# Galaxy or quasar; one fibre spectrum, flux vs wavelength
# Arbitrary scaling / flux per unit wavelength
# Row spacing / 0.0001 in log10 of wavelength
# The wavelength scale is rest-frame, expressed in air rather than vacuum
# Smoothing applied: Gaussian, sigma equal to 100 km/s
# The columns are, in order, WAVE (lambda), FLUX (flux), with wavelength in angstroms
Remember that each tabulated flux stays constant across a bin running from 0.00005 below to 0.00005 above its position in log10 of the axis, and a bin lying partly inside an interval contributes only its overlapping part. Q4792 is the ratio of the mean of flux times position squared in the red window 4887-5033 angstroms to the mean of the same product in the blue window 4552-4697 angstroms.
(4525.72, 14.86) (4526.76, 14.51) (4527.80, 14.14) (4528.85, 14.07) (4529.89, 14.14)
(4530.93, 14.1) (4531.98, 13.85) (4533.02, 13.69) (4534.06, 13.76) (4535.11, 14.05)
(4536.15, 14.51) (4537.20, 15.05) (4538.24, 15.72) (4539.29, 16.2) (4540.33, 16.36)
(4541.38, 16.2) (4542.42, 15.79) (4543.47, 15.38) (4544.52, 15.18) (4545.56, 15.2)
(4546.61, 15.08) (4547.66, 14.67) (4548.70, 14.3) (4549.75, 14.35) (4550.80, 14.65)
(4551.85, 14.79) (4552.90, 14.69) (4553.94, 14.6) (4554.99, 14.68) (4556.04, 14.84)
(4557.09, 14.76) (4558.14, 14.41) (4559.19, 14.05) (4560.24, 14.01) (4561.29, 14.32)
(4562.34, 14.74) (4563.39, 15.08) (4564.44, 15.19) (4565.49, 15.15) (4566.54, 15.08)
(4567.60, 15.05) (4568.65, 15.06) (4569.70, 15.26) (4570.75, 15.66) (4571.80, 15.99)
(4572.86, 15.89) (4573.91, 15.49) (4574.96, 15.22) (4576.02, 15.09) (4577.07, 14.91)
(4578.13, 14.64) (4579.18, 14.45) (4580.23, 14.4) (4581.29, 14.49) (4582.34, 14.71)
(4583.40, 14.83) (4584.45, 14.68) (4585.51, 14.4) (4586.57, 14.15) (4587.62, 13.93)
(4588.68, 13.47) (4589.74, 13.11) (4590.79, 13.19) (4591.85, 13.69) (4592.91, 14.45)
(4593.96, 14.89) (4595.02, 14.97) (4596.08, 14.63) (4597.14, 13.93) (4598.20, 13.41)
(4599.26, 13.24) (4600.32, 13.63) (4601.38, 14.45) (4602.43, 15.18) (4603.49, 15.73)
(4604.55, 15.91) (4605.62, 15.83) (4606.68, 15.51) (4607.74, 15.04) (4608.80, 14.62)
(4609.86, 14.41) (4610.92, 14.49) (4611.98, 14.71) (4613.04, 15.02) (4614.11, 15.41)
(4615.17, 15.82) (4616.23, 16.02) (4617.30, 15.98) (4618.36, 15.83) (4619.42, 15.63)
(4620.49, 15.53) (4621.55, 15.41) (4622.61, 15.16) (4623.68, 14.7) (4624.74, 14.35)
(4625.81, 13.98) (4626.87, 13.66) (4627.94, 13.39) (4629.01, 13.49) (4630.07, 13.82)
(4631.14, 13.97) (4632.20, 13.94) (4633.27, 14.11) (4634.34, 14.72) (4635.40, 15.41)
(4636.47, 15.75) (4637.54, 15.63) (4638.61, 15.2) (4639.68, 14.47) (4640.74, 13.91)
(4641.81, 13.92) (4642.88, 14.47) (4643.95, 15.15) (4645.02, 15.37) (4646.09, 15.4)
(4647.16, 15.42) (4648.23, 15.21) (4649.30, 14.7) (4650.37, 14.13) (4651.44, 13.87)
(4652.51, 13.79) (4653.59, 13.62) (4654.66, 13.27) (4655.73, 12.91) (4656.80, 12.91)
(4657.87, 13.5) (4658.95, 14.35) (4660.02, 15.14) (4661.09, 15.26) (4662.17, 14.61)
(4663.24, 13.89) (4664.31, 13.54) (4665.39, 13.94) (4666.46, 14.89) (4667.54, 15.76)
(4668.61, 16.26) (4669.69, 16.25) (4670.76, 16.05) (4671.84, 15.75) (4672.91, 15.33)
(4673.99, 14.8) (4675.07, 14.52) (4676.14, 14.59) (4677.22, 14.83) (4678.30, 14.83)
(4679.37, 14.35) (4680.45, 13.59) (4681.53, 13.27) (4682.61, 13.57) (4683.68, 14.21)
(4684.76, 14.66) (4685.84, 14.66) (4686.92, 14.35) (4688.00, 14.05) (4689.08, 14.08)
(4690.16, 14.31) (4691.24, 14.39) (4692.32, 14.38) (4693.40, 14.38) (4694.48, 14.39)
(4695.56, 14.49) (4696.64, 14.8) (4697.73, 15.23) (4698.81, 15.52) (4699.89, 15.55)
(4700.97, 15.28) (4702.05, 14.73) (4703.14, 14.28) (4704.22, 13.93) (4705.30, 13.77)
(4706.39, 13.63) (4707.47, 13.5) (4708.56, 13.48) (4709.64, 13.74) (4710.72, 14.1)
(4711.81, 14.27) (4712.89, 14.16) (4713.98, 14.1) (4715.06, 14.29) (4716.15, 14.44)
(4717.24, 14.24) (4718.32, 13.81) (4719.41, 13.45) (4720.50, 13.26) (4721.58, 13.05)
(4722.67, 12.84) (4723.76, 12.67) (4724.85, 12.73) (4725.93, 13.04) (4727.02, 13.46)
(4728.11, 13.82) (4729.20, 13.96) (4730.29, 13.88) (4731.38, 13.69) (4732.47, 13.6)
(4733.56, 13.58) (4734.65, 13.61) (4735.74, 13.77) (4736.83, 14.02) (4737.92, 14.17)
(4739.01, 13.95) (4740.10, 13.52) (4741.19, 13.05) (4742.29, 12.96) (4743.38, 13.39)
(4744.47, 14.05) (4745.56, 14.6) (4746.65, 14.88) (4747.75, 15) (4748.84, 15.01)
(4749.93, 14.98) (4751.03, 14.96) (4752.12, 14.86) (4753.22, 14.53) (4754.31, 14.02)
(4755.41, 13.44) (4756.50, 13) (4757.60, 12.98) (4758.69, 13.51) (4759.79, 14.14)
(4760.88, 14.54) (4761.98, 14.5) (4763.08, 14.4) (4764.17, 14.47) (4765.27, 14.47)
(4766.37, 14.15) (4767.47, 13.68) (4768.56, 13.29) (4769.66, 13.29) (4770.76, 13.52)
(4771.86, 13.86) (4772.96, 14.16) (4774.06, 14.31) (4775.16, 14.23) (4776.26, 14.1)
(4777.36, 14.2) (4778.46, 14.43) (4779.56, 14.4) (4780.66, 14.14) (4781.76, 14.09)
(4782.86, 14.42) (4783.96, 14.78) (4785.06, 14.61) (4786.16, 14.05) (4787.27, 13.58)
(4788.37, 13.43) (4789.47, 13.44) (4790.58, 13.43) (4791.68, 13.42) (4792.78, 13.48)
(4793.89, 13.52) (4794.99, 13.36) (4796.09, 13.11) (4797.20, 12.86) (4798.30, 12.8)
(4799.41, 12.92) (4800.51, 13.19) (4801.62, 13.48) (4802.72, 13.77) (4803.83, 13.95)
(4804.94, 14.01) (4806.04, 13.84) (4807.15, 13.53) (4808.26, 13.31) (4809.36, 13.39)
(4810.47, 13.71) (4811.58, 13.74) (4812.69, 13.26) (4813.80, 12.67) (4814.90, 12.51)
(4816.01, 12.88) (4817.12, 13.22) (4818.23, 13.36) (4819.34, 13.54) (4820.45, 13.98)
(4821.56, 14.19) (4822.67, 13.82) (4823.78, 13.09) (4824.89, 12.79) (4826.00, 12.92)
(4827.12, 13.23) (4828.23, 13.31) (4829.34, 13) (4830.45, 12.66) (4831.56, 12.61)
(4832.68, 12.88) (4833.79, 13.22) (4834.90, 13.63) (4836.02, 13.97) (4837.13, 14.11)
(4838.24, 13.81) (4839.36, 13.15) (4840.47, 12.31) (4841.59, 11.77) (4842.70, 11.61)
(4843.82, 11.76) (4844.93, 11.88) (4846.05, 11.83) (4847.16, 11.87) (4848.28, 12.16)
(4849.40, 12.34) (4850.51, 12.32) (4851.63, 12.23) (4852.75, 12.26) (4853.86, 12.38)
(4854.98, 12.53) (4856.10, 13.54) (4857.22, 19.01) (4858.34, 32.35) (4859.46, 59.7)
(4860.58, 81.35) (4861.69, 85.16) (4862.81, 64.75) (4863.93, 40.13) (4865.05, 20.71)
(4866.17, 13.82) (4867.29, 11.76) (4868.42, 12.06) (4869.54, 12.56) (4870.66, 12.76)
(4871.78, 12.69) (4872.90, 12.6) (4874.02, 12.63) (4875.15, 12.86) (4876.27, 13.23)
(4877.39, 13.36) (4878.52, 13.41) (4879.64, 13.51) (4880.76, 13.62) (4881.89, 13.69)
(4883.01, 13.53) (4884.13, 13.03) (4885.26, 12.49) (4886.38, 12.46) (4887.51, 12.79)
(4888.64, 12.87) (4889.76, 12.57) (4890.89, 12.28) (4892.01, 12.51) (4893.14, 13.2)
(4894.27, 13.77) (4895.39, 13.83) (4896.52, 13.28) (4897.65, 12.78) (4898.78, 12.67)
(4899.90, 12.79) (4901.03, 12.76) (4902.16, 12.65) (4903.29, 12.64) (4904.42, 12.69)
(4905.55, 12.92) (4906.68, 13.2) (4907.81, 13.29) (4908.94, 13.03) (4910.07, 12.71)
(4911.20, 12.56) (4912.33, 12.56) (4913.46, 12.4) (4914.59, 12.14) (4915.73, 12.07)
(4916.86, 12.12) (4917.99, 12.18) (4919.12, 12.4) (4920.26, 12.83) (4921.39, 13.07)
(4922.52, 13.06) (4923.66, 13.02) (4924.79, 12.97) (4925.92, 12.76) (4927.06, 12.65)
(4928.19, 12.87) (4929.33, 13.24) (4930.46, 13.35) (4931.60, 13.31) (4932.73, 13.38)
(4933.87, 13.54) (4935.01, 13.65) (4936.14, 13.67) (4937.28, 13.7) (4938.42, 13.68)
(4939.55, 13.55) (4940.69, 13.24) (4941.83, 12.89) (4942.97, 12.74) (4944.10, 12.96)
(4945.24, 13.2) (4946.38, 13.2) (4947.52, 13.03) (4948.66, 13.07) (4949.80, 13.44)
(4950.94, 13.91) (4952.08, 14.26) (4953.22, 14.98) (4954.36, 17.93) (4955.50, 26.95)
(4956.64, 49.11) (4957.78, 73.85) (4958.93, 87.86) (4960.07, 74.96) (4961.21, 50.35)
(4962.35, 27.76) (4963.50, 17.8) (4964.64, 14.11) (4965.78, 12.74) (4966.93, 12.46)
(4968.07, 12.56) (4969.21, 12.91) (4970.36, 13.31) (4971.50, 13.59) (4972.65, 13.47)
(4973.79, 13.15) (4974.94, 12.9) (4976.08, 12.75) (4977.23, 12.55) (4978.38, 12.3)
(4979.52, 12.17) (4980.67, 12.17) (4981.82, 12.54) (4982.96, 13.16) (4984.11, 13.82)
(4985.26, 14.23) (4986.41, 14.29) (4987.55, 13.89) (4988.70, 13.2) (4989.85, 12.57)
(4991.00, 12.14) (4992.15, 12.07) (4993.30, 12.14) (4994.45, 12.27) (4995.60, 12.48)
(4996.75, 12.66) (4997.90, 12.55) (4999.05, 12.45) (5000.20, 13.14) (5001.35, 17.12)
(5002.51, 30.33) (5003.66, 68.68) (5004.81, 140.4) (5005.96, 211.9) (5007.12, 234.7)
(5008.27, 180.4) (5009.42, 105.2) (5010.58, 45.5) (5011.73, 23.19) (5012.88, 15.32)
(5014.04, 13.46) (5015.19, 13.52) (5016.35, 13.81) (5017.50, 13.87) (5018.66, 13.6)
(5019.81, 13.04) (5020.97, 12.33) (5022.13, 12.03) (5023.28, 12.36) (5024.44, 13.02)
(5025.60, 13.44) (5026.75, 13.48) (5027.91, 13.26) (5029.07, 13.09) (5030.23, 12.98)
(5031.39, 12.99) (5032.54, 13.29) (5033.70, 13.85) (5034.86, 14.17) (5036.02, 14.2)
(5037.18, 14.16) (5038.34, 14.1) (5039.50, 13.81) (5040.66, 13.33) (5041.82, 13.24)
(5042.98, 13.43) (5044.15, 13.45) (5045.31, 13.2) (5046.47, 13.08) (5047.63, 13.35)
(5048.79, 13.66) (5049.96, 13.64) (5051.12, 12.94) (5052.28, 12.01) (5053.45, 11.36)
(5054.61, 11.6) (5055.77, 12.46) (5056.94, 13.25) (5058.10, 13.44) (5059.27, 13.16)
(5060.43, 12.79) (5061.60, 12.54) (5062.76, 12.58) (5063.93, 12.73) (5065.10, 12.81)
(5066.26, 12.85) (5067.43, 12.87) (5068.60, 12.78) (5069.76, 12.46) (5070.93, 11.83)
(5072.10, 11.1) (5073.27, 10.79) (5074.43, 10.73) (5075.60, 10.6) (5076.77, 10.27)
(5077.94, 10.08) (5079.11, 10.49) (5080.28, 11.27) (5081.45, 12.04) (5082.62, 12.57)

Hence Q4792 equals 1.80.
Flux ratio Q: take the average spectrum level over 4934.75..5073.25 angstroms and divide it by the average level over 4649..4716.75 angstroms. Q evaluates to 1.62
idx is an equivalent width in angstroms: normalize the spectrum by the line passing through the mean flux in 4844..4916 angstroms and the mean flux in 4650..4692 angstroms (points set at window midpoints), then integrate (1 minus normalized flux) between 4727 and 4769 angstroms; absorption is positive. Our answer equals 4.11 angstroms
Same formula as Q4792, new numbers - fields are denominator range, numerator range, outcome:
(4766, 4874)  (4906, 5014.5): 1.70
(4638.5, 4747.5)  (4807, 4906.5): 1.23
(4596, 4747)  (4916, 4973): 1.51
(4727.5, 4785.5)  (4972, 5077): 1.83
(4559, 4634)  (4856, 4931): 1.33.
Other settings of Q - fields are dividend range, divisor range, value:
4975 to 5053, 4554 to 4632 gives 1.82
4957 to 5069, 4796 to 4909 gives 1.58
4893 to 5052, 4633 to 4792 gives 1.55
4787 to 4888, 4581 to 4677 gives 1.12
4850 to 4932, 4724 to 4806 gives 1.22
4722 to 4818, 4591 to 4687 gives 0.94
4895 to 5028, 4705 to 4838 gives 1.73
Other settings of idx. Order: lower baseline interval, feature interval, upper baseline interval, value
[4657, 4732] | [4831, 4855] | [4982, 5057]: 9.1 angstroms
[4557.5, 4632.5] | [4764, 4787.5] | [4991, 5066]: 6.9 angstroms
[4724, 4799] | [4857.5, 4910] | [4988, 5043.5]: 7.0 angstroms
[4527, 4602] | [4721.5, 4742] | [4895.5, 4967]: 3.4 angstroms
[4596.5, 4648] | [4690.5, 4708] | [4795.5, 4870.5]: 1.4 angstroms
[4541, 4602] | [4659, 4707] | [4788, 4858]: -2.1 angstroms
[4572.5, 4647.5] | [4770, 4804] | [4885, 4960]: 4.0 angstroms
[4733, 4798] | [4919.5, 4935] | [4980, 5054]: 6.6 angstroms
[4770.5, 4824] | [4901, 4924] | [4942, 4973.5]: 9.4 angstroms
